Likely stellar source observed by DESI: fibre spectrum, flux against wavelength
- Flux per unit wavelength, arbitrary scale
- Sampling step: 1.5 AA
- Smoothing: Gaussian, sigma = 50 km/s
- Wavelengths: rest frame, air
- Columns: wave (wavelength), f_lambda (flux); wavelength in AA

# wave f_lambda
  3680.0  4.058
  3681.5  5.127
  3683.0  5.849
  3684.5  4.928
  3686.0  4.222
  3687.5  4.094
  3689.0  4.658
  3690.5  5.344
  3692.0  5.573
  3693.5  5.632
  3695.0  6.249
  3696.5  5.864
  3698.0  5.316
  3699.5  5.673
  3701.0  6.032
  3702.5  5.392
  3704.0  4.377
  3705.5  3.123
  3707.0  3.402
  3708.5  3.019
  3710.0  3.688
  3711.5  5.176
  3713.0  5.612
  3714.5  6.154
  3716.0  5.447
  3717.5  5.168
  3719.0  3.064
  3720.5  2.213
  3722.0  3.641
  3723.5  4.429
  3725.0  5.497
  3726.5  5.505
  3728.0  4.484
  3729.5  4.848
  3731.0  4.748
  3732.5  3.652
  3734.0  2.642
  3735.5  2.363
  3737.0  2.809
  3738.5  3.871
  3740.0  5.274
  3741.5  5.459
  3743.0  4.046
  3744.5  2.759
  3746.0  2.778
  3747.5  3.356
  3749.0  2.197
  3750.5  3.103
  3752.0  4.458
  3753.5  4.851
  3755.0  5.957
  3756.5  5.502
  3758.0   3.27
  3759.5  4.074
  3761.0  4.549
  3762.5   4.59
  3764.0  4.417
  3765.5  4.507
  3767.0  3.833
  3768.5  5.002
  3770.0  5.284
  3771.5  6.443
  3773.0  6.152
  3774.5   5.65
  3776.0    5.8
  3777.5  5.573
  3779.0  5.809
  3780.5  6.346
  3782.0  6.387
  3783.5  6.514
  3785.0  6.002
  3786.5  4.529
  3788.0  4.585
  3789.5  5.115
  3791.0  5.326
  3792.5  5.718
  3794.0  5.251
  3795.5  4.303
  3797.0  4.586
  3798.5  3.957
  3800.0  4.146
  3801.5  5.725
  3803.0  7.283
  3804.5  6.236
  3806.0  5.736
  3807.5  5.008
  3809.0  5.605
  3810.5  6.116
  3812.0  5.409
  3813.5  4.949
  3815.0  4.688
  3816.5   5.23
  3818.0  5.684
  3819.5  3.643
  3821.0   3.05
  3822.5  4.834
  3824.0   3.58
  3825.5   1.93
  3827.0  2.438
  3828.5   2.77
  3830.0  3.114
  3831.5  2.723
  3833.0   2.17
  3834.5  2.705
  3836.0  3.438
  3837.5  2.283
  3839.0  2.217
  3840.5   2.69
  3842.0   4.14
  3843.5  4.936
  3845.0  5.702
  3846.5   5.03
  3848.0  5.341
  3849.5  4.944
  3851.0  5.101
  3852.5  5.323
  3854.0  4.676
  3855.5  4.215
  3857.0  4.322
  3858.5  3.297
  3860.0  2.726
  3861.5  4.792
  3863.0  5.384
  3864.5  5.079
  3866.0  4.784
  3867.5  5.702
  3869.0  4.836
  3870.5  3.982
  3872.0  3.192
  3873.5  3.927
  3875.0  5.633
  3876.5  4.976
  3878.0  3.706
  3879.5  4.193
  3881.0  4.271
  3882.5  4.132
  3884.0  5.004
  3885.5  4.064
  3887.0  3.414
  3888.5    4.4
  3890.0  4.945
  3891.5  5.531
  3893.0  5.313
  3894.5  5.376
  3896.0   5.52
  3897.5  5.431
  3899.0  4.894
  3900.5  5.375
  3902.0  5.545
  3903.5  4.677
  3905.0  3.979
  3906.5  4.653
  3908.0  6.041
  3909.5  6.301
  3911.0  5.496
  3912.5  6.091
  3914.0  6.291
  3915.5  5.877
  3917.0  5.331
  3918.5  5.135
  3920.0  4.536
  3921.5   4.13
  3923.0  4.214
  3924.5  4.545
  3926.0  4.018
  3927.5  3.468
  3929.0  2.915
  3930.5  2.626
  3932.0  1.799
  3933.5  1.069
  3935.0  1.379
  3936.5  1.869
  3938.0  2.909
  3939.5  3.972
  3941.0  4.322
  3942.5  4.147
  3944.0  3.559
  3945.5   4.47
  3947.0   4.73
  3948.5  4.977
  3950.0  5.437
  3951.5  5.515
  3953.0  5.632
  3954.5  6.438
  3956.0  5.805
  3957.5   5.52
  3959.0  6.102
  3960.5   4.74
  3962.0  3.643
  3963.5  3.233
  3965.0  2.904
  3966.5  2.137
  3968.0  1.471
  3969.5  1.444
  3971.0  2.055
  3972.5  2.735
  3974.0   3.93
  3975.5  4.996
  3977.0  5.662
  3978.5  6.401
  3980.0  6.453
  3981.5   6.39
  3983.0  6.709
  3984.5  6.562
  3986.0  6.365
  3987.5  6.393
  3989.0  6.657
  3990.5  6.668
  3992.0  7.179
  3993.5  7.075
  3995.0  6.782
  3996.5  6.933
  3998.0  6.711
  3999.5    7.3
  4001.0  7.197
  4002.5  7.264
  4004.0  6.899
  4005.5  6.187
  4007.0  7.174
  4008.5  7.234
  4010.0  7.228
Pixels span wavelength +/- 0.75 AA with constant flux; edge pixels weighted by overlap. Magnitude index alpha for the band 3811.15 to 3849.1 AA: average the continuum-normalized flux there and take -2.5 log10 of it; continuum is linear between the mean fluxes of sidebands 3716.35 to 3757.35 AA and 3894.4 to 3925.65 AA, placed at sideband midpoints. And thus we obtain 0.22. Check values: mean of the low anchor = 4.04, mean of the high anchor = 5.19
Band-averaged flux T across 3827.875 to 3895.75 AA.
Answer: 4.25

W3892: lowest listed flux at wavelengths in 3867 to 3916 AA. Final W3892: 3.192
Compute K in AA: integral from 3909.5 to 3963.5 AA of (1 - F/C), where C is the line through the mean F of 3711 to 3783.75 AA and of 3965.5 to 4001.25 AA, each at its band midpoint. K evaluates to 9.4 AA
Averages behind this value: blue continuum 4.58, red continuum 5.47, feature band 4.37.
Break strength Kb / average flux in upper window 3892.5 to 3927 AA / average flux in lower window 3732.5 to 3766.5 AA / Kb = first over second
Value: 1.31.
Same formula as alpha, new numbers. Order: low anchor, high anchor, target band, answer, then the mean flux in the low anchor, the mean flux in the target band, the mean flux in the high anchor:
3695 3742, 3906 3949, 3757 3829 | -0.14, 4.47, 4.96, 4.16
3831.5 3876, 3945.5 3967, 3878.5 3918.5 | -0.14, 4.21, 5.07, 4.79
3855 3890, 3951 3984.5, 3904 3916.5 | -0.24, 4.36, 5.57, 4.58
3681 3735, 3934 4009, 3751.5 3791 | -0.09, 4.71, 5.21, 5.14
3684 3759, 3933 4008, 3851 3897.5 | 0.05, 4.42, 4.58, 5.06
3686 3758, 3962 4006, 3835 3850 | 0.21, 4.42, 4.03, 5.44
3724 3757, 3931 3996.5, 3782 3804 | -0.24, 4.09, 5.27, 4.63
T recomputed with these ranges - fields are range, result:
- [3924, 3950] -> 3.39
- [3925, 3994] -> 4.44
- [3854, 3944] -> 4.4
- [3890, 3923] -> 5.28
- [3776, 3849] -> 4.61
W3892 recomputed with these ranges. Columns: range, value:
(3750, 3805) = 3.103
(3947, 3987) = 1.444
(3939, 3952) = 3.559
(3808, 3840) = 1.93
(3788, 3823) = 3.05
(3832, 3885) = 2.17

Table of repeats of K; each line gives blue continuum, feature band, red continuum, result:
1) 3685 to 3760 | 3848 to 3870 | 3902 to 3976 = -2.2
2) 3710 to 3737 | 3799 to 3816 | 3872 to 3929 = -3.5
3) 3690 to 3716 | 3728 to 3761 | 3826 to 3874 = 5.6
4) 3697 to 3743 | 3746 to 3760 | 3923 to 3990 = 1.2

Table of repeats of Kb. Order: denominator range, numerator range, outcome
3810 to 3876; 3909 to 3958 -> 1.05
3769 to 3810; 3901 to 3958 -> 0.81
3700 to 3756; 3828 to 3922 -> 1.08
